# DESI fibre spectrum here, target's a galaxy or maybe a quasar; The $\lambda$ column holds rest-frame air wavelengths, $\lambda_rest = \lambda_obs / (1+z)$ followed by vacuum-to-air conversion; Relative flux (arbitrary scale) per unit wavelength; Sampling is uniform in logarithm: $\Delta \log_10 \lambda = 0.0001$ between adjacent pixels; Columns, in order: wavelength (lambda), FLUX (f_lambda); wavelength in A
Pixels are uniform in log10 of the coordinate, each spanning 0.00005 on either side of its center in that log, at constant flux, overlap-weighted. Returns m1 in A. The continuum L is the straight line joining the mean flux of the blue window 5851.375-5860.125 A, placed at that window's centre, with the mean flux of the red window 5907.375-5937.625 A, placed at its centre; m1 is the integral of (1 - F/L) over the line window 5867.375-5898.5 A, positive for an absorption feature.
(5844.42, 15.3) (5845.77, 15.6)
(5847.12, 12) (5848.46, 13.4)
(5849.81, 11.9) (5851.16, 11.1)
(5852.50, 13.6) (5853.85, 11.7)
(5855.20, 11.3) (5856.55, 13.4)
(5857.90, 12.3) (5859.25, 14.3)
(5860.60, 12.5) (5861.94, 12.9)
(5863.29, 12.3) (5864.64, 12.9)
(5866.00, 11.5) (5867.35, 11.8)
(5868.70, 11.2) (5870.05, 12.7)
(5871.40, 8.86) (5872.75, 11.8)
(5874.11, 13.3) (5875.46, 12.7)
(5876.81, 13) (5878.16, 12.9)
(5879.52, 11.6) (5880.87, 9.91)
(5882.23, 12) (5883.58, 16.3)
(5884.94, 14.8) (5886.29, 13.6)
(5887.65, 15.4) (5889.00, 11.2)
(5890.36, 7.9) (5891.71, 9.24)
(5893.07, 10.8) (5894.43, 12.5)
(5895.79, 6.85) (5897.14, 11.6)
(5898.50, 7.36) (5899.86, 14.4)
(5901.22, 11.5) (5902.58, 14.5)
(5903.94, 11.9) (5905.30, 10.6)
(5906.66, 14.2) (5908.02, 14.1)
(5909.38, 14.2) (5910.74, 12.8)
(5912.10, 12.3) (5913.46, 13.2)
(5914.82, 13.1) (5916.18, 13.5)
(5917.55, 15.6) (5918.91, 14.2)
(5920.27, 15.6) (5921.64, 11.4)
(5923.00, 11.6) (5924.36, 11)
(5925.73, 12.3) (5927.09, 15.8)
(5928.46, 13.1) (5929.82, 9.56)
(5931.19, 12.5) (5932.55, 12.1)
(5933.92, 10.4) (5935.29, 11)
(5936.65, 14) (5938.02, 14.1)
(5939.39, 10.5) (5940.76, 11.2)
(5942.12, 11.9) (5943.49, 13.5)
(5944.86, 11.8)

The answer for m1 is 2.5 A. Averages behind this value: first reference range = 12.7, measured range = 11.7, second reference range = 12.9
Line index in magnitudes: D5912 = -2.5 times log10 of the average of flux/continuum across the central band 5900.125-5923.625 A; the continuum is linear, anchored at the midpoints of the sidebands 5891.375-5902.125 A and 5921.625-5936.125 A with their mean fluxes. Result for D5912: -0.17 mag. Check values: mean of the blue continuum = 10.6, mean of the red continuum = 11.9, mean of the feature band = 13.2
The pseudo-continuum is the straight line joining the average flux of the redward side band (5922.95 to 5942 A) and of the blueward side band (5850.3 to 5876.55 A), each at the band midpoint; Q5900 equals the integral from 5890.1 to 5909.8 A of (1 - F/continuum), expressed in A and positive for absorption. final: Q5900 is 1.1 A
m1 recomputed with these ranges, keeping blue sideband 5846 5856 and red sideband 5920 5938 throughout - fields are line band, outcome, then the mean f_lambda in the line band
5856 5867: -0.4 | 12.7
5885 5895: 0.5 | 11.7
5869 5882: 0.5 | 11.8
